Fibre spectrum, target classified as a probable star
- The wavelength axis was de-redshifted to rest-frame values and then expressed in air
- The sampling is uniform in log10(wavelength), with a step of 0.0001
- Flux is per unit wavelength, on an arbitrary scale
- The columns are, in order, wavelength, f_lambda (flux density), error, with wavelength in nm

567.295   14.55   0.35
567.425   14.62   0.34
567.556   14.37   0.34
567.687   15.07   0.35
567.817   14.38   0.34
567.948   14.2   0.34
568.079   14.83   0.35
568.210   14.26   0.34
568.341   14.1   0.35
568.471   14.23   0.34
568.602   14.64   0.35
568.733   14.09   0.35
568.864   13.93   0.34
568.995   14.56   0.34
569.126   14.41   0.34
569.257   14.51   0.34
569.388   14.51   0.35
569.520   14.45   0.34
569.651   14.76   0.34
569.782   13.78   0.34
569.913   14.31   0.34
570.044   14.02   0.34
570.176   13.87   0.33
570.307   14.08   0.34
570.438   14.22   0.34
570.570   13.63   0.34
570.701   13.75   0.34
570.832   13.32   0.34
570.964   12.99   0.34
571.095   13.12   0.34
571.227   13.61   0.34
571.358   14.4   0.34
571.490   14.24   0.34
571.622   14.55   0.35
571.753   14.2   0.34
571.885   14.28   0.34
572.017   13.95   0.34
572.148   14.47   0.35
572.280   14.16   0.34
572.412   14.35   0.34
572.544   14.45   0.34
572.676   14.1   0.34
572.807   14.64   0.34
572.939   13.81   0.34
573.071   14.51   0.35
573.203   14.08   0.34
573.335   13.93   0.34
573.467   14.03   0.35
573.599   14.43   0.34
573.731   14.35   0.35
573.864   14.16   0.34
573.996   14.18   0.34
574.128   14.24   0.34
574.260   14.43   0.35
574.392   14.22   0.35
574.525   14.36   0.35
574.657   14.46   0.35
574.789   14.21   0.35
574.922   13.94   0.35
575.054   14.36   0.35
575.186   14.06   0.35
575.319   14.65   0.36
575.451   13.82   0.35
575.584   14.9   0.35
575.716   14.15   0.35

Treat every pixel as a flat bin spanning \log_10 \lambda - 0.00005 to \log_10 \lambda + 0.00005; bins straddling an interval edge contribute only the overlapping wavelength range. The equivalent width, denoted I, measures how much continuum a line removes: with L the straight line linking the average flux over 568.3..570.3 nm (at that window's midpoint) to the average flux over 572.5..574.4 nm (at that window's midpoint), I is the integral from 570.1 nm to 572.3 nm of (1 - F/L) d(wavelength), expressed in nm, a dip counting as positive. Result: 0.05 nm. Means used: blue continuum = 14.3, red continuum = 14.2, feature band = 13.9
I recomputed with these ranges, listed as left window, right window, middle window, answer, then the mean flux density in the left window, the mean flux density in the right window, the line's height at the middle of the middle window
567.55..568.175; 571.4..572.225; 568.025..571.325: 0.082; 14.6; 14.3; 14.4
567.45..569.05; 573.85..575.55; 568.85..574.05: 0.071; 14.4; 14.3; 14.3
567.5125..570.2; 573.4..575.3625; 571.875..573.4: 0.007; 14.4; 14.3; 14.3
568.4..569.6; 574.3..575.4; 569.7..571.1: 0.057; 14.4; 14.3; 14.4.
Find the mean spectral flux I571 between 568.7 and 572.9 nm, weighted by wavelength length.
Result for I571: 14.1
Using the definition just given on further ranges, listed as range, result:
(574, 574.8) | 14.3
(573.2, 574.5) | 14.2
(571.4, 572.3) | 14.3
